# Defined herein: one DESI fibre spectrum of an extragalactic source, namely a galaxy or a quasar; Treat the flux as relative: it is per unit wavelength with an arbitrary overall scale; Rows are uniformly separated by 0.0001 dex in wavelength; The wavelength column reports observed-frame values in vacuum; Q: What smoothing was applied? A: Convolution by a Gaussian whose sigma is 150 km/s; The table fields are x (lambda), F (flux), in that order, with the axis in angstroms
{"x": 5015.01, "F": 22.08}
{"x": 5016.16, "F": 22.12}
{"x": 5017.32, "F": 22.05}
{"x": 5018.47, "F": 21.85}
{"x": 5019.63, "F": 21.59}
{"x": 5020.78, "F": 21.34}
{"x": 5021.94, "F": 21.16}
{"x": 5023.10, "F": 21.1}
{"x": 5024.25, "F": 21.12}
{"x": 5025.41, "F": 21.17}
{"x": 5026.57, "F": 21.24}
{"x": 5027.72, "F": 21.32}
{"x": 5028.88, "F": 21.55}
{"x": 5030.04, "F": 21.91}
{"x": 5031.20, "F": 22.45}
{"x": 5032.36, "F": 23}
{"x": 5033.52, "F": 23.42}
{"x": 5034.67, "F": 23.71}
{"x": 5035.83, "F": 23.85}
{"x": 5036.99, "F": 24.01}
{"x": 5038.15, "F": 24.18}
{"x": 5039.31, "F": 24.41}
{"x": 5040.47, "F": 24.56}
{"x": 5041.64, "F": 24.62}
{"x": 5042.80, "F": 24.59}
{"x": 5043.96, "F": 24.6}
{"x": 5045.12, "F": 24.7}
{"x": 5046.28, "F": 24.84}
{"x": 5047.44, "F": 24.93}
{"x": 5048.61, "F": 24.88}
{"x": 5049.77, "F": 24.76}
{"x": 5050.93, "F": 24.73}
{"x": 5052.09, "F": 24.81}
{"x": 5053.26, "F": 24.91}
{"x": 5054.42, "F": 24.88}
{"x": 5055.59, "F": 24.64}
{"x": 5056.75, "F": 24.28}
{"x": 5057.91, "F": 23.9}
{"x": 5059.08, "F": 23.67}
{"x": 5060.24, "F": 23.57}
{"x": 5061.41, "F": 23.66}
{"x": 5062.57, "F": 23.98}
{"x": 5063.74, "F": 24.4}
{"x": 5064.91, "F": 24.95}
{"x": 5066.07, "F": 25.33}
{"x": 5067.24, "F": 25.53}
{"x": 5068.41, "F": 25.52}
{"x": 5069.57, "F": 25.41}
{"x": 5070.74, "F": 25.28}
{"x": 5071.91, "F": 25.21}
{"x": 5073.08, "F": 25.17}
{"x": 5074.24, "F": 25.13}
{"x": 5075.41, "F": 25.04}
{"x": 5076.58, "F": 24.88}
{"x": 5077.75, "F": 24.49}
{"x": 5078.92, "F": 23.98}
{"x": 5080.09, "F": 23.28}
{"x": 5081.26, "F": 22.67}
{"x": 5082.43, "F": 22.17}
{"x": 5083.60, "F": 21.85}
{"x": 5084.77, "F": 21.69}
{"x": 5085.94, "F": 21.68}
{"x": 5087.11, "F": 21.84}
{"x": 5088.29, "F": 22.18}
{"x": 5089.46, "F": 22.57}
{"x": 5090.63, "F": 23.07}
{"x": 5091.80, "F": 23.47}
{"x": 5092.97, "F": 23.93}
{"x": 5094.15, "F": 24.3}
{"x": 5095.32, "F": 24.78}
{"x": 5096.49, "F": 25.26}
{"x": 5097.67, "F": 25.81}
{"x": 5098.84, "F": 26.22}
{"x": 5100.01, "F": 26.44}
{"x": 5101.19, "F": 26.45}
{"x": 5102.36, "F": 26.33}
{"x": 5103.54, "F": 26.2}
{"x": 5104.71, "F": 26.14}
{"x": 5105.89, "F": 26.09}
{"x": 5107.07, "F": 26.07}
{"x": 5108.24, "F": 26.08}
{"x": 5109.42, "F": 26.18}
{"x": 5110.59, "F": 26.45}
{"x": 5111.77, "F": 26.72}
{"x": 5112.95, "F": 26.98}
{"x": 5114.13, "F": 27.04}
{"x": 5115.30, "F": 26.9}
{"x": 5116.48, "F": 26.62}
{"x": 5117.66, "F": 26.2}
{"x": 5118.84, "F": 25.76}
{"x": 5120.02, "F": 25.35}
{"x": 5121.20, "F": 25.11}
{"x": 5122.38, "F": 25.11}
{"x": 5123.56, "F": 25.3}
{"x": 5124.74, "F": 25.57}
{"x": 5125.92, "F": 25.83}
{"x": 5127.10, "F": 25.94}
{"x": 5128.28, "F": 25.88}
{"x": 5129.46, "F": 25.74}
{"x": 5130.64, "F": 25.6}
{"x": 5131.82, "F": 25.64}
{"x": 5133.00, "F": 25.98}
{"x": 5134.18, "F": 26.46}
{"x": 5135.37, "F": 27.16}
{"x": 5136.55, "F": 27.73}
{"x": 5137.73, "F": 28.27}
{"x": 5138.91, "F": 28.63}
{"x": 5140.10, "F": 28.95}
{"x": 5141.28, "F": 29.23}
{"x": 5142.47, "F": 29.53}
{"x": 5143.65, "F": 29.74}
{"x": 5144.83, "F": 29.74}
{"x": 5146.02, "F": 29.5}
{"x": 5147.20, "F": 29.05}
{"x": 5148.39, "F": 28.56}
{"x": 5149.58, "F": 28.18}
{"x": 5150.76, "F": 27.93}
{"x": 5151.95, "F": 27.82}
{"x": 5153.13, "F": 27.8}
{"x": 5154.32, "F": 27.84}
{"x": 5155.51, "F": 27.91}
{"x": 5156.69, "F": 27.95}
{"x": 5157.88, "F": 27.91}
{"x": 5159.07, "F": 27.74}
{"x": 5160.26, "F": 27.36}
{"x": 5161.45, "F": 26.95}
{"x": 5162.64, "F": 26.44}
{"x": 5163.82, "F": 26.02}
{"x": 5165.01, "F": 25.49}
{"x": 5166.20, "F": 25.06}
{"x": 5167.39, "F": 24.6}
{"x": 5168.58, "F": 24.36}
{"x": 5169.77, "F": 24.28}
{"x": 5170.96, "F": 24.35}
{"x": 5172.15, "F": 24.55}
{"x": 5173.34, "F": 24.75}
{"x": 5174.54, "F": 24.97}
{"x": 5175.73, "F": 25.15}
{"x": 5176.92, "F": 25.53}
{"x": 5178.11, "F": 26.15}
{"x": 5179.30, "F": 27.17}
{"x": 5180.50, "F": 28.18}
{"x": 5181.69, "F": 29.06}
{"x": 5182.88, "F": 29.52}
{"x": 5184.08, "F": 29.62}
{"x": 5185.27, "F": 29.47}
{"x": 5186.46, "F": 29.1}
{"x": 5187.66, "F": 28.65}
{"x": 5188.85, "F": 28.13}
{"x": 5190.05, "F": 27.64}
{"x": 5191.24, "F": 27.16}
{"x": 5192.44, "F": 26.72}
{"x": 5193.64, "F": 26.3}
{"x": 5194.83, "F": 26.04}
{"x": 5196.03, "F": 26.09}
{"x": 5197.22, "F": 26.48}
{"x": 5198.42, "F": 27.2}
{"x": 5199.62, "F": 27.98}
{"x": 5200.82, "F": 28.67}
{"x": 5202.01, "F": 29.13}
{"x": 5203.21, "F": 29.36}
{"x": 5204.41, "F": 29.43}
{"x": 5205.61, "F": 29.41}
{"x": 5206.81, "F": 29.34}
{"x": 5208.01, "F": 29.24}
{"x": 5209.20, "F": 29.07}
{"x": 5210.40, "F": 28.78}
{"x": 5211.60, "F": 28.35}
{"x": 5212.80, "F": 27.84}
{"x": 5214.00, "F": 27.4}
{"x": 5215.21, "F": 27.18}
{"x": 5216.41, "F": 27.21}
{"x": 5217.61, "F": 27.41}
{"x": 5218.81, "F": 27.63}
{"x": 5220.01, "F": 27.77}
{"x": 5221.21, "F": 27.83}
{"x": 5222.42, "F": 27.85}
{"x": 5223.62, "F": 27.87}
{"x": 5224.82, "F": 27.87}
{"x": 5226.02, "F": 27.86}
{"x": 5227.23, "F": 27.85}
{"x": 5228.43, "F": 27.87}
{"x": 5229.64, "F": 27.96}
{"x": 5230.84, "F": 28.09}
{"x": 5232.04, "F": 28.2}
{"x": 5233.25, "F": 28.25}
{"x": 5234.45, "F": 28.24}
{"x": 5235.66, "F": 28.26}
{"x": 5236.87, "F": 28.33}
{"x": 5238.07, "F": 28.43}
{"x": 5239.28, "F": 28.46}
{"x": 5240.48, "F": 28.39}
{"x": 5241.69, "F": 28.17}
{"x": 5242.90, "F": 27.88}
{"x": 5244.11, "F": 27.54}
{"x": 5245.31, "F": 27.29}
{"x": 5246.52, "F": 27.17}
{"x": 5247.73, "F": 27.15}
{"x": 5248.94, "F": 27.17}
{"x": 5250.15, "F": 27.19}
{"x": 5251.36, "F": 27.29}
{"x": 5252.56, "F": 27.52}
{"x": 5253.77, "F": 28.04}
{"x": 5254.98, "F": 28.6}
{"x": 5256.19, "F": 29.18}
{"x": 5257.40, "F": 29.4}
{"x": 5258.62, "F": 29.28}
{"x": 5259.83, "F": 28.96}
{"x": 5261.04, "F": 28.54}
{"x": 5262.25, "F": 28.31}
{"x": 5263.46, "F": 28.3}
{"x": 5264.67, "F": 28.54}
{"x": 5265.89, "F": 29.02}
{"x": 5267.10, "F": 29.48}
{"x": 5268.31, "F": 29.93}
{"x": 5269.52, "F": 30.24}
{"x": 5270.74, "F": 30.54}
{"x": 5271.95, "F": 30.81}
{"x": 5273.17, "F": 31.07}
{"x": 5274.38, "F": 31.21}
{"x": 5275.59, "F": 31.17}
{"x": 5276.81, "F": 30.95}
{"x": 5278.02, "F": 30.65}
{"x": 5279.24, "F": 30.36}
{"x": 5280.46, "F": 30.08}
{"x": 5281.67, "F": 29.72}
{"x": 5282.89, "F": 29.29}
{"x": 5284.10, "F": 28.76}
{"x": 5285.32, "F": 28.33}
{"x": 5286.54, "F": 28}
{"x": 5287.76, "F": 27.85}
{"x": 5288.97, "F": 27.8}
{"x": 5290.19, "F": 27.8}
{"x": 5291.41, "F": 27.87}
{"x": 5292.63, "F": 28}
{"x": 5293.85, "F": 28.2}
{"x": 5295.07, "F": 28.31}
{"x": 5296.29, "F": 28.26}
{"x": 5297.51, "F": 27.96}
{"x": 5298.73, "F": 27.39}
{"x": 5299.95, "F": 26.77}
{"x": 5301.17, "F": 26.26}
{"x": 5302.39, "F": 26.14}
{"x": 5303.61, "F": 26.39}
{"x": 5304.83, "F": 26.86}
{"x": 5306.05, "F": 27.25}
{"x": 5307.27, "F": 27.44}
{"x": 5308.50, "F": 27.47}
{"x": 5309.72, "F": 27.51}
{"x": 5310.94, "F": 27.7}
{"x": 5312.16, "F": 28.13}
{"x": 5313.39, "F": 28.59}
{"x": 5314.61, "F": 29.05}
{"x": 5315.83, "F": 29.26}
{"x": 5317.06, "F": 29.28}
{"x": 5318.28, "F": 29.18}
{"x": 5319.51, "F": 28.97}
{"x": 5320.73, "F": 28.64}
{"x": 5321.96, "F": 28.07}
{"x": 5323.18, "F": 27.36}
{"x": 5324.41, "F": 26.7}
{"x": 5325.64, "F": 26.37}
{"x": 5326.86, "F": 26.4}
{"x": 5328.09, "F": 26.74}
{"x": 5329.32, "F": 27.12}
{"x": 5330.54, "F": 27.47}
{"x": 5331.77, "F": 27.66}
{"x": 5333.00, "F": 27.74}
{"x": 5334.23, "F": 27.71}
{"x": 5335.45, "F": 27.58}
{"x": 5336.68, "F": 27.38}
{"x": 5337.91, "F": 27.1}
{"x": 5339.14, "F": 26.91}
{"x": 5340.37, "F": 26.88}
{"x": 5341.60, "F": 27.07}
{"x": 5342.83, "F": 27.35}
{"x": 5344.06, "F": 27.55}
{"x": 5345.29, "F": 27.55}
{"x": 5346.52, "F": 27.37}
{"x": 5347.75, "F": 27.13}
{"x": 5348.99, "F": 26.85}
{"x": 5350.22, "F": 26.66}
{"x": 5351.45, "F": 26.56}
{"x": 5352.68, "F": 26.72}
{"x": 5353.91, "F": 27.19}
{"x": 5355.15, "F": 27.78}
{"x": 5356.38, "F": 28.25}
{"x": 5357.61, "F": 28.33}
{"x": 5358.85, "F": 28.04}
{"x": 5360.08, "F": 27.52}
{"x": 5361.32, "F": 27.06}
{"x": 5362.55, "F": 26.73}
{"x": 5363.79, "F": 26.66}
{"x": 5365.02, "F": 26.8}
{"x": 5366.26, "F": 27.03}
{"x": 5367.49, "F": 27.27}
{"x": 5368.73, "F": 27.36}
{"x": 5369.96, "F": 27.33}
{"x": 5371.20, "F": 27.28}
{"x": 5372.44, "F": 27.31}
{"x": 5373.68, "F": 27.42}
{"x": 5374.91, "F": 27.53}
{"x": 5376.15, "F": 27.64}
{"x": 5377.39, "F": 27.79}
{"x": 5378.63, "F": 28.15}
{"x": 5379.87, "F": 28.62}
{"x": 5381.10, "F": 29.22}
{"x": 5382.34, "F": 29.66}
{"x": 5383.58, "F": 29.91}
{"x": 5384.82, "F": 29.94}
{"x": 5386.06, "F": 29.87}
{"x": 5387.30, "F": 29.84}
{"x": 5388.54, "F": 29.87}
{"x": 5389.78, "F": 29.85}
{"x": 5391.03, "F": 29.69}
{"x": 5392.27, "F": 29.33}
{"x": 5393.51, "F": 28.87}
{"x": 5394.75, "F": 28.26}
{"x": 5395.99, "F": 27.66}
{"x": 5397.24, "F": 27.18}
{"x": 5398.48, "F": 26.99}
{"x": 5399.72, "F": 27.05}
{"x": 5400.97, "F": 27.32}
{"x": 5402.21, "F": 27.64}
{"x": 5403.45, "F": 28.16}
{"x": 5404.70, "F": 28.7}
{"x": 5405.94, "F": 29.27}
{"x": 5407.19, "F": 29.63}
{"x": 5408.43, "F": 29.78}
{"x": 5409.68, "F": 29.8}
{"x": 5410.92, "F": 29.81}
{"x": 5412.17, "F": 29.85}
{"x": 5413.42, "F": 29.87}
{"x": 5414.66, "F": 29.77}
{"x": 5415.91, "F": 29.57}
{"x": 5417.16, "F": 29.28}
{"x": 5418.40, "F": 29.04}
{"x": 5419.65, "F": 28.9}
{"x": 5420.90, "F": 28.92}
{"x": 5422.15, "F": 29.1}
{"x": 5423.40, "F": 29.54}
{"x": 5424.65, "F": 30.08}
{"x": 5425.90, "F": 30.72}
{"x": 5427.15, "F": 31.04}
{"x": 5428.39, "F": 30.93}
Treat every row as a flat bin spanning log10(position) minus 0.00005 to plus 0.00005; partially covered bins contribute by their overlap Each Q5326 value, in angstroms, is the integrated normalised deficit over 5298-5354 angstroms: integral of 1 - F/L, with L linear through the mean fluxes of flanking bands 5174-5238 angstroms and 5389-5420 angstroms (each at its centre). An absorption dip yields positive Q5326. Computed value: 2.1 angstroms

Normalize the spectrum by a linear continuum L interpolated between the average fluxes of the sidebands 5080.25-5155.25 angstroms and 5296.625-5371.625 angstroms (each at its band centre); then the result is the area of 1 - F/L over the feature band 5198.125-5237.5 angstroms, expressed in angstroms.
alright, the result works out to -2.2 angstroms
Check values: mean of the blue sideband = 26.1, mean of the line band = 28.2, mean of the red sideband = 27.4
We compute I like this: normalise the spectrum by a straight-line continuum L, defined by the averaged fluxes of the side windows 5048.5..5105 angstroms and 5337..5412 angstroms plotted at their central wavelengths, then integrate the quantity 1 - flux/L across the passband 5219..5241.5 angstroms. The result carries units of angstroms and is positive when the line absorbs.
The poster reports -1.56 angstroms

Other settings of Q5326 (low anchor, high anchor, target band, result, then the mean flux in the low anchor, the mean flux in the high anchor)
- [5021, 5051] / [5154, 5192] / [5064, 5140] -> -0.8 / 23.3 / 26.8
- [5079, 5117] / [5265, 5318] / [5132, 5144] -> -1.2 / 24.8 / 28.7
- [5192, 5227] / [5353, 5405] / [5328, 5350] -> 0.6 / 27.9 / 28.1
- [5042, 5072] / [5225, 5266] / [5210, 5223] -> -0.1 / 24.7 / 28.1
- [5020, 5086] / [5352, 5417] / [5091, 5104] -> -0.5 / 23.8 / 28.4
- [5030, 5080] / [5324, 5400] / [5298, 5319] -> -0.4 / 24.5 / 27.7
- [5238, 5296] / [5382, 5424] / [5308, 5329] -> 0.7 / 28.8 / 29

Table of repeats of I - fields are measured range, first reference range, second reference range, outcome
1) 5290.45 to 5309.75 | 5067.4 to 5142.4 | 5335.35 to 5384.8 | -0.2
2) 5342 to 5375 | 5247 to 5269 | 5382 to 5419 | 1.8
